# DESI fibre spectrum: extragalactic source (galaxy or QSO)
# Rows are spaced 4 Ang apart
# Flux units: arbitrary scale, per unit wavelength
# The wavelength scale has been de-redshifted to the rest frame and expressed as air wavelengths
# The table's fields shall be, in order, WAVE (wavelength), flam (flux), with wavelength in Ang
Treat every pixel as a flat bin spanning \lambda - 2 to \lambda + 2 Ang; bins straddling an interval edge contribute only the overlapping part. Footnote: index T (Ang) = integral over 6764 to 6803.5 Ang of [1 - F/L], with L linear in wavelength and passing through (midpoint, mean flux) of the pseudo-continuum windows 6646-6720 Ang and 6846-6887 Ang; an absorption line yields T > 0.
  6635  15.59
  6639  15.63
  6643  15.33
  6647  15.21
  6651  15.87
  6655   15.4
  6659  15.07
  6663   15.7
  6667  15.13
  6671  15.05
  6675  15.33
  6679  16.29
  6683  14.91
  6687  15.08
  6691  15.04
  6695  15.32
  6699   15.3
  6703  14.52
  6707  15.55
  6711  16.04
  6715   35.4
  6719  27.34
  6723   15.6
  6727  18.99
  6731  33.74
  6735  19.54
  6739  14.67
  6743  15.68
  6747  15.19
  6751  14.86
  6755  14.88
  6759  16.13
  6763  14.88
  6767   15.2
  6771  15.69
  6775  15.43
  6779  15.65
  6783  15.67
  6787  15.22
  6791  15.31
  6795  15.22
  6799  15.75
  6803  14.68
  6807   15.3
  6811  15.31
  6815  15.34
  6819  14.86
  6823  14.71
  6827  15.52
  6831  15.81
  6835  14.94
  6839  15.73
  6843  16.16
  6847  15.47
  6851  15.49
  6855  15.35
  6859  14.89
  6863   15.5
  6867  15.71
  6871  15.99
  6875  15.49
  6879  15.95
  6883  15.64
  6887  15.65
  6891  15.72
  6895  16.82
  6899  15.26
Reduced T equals 1.9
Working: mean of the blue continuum 16.9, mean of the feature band 15.4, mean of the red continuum 15.6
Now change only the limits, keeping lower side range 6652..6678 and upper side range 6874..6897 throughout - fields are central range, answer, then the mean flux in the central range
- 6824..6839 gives 0.33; 15.4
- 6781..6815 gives 0.79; 15.3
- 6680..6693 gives 0.24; 15.1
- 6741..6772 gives 0.54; 15.3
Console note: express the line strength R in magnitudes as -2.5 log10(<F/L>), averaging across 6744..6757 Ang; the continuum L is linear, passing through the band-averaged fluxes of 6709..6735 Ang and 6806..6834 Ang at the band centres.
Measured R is 0.39 mag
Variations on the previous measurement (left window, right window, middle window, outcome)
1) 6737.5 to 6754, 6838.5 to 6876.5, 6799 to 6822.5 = 0.02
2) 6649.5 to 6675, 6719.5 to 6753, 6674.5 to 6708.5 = 0.10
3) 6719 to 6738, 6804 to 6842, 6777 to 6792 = 0.17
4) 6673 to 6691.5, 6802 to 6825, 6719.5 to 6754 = -0.23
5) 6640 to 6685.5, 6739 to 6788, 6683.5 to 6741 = -0.25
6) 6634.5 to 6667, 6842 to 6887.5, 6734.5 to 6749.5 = -0.03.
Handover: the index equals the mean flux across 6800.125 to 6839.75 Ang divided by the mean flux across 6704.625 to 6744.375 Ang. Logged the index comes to 0.7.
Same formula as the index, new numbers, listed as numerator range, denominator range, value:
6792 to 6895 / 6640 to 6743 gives 0.88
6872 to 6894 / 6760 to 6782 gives 1.02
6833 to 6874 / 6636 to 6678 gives 1.01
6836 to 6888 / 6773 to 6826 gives 1.02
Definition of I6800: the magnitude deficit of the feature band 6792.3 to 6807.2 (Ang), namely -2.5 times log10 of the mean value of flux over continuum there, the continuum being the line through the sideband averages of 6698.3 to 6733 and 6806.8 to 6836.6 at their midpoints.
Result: 0.09 mag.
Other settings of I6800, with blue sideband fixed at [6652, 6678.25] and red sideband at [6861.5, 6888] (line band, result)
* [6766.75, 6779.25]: 0.00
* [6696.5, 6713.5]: -0.04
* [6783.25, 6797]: 0.02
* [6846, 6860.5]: 0.03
